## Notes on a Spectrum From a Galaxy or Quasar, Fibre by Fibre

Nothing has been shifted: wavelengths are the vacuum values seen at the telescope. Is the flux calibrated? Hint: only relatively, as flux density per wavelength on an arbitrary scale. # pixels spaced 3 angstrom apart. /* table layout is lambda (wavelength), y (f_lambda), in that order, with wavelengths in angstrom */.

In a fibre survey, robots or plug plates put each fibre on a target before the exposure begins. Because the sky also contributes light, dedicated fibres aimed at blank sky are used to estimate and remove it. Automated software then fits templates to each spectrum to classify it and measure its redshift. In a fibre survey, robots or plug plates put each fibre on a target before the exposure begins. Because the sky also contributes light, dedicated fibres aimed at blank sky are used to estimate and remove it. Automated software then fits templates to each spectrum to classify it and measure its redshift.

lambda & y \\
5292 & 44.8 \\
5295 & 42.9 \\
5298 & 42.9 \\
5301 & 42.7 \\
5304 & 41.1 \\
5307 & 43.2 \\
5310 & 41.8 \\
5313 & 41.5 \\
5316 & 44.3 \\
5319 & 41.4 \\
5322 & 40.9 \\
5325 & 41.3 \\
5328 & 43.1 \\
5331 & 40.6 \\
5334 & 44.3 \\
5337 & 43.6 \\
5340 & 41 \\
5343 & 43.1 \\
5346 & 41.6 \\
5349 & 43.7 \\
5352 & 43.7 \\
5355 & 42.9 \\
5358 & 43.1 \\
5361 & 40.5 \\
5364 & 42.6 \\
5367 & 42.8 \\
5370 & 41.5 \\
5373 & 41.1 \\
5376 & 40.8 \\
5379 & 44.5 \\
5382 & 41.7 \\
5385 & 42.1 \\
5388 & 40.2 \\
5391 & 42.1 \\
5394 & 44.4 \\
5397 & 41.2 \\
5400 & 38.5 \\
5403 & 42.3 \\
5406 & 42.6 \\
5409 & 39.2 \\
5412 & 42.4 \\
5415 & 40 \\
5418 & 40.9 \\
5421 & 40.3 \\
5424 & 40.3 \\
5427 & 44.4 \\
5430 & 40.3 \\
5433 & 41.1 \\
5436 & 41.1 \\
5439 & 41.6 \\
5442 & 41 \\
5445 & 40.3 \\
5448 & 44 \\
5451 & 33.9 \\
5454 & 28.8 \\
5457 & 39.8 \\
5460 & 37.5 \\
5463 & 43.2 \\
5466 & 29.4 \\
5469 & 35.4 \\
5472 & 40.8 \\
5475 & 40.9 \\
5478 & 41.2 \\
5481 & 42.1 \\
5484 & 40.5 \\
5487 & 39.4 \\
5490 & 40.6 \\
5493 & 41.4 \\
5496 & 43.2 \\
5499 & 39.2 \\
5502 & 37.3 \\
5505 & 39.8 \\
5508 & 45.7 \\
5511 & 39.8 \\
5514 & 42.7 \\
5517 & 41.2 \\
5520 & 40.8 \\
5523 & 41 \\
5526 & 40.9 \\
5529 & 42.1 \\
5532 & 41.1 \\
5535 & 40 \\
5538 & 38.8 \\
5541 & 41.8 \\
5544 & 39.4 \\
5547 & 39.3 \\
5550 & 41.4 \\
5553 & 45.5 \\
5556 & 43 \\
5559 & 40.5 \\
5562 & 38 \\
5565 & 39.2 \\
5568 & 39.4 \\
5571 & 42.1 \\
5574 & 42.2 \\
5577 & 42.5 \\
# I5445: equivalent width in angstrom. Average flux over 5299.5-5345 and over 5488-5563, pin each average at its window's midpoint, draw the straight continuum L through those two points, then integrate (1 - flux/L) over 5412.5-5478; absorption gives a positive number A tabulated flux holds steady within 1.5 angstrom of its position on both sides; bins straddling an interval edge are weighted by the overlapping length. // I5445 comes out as 3.3 angstrom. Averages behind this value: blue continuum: 42.3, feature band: 39.4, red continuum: 41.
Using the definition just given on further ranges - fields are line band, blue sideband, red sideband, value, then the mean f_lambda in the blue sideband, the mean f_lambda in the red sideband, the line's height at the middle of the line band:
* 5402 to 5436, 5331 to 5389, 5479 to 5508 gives 0.30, 42.3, 40.7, 41.6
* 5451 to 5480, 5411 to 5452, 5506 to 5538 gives 2.64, 40.9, 41.4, 41.1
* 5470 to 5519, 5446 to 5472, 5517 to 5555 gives -2.75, 36.8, 41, 38.8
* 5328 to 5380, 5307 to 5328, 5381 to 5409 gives -0.77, 42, 41.5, 41.8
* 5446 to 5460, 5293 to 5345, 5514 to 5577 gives 1.58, 42.4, 41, 41.5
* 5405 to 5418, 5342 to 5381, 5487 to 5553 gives 0.30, 42.4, 40.9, 42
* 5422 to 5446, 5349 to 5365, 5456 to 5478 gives -1.00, 42.7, 38.3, 39.6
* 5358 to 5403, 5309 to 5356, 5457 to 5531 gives 0.00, 42.4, 40.3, 41.8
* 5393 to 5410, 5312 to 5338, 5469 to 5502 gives 0.05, 42.3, 40.5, 41.5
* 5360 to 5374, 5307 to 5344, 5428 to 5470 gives -0.26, 42.3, 38.5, 41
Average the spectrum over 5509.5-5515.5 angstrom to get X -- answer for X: 41.2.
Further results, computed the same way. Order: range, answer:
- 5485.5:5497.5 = 41.1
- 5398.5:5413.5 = 41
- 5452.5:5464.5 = 37.3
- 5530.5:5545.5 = 40.2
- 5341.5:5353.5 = 43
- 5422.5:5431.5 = 41.7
